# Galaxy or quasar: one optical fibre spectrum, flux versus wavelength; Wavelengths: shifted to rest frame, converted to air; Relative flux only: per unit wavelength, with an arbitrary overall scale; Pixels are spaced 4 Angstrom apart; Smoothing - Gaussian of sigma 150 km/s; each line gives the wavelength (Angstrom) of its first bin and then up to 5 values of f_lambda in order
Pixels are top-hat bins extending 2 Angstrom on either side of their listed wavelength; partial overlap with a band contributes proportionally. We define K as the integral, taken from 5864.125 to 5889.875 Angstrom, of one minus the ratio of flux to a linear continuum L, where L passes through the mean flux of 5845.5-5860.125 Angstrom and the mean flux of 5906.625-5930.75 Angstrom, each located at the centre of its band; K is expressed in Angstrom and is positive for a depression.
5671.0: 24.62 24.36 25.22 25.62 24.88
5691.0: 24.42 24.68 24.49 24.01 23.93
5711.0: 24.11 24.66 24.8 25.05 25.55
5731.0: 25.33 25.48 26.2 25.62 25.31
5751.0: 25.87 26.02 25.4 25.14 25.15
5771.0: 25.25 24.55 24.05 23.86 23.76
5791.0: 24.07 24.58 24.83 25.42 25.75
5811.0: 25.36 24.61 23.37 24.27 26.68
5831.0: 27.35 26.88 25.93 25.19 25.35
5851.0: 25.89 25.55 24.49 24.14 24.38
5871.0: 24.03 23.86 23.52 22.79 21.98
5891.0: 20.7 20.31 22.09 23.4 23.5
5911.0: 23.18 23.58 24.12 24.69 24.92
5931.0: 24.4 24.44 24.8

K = 1.6 Angstrom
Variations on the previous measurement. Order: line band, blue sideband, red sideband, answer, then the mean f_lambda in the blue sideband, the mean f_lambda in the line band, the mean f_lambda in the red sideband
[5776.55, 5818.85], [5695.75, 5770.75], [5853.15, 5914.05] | -0.5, 25.1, 24.6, 23.2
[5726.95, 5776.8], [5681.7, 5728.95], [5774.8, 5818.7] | -1.7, 24.7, 25.5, 24.6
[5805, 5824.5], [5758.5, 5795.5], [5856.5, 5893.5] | -0.5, 24.5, 24.7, 23.3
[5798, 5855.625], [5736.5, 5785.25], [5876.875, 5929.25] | -3.2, 25.2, 25.5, 23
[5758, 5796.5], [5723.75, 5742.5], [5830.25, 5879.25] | 1.3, 25.6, 24.6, 25.1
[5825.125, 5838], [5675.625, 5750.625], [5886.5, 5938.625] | -1.6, 25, 26.9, 23.3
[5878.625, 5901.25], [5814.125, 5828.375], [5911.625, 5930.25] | 2.4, 24.7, 21.8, 24.2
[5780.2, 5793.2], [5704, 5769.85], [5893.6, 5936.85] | 0.4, 25.2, 23.9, 23.6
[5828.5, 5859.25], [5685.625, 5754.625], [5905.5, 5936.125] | -1.9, 25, 25.9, 24.1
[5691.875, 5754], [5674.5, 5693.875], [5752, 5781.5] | 0.0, 24.9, 25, 25.1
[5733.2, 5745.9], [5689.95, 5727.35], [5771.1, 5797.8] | -0.7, 24.5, 25.7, 24.2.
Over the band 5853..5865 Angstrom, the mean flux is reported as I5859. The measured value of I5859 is 24.7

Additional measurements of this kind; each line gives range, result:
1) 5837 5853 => 25.6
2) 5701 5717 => 24.2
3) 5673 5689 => 25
